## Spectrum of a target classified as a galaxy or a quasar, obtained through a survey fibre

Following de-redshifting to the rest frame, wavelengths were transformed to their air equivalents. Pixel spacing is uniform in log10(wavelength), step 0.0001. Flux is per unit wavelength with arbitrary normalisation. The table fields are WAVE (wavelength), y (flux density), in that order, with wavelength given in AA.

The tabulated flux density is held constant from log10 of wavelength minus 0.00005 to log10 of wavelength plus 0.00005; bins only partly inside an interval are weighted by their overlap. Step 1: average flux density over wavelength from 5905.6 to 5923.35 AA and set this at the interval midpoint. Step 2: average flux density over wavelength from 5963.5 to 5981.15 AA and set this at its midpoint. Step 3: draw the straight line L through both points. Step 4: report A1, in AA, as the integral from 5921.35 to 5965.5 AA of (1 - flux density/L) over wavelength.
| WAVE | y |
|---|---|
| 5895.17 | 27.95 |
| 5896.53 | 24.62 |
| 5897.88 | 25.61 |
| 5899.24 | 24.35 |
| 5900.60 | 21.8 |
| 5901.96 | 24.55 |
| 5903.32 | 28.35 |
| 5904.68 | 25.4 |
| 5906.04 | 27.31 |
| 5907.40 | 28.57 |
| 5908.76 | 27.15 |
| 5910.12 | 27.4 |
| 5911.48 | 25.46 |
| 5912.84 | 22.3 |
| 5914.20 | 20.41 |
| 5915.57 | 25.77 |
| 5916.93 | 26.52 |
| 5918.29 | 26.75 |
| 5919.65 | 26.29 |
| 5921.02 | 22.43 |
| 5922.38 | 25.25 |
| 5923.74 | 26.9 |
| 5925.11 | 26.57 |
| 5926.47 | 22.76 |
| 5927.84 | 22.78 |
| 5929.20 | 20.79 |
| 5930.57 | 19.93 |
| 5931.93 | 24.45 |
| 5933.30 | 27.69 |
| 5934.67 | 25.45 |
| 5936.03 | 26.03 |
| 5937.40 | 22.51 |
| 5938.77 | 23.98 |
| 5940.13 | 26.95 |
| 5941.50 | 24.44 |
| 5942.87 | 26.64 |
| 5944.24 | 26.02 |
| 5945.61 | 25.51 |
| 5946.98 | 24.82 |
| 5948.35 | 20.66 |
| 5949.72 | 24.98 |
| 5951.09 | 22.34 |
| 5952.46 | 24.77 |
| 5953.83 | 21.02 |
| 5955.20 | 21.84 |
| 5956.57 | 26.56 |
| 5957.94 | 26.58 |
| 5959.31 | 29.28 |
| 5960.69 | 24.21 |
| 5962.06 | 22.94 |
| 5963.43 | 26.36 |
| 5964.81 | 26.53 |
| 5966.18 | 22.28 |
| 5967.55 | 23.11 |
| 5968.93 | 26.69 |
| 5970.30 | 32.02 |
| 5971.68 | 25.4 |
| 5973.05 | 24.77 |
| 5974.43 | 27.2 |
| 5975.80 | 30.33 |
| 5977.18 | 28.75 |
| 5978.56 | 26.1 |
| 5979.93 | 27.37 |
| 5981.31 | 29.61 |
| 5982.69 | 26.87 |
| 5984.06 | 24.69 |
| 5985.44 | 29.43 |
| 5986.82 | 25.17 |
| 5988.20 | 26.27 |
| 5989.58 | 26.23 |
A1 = 2.6 AA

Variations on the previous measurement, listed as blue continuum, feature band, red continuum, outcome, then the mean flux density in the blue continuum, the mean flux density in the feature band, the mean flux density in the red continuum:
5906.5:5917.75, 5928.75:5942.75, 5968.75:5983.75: 1.03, 25.5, 24.4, 27.7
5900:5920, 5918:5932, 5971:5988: 1.05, 25.6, 24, 27.1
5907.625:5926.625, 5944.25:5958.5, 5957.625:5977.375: 1.12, 25.3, 24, 26.4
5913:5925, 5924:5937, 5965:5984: 0.65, 25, 24.1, 26.9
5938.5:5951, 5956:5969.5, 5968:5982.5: 0.54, 24.8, 25.4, 27.7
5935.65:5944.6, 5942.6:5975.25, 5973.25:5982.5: 1.78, 25.2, 25.1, 28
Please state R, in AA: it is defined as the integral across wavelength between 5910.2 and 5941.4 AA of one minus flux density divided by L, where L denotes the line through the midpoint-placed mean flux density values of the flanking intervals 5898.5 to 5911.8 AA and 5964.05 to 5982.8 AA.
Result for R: 2.1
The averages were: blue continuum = 26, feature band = 24.5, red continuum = 26.9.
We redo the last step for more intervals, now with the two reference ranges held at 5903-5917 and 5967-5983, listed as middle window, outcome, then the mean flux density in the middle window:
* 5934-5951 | 1.2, 24.7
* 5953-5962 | 0.7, 24.8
